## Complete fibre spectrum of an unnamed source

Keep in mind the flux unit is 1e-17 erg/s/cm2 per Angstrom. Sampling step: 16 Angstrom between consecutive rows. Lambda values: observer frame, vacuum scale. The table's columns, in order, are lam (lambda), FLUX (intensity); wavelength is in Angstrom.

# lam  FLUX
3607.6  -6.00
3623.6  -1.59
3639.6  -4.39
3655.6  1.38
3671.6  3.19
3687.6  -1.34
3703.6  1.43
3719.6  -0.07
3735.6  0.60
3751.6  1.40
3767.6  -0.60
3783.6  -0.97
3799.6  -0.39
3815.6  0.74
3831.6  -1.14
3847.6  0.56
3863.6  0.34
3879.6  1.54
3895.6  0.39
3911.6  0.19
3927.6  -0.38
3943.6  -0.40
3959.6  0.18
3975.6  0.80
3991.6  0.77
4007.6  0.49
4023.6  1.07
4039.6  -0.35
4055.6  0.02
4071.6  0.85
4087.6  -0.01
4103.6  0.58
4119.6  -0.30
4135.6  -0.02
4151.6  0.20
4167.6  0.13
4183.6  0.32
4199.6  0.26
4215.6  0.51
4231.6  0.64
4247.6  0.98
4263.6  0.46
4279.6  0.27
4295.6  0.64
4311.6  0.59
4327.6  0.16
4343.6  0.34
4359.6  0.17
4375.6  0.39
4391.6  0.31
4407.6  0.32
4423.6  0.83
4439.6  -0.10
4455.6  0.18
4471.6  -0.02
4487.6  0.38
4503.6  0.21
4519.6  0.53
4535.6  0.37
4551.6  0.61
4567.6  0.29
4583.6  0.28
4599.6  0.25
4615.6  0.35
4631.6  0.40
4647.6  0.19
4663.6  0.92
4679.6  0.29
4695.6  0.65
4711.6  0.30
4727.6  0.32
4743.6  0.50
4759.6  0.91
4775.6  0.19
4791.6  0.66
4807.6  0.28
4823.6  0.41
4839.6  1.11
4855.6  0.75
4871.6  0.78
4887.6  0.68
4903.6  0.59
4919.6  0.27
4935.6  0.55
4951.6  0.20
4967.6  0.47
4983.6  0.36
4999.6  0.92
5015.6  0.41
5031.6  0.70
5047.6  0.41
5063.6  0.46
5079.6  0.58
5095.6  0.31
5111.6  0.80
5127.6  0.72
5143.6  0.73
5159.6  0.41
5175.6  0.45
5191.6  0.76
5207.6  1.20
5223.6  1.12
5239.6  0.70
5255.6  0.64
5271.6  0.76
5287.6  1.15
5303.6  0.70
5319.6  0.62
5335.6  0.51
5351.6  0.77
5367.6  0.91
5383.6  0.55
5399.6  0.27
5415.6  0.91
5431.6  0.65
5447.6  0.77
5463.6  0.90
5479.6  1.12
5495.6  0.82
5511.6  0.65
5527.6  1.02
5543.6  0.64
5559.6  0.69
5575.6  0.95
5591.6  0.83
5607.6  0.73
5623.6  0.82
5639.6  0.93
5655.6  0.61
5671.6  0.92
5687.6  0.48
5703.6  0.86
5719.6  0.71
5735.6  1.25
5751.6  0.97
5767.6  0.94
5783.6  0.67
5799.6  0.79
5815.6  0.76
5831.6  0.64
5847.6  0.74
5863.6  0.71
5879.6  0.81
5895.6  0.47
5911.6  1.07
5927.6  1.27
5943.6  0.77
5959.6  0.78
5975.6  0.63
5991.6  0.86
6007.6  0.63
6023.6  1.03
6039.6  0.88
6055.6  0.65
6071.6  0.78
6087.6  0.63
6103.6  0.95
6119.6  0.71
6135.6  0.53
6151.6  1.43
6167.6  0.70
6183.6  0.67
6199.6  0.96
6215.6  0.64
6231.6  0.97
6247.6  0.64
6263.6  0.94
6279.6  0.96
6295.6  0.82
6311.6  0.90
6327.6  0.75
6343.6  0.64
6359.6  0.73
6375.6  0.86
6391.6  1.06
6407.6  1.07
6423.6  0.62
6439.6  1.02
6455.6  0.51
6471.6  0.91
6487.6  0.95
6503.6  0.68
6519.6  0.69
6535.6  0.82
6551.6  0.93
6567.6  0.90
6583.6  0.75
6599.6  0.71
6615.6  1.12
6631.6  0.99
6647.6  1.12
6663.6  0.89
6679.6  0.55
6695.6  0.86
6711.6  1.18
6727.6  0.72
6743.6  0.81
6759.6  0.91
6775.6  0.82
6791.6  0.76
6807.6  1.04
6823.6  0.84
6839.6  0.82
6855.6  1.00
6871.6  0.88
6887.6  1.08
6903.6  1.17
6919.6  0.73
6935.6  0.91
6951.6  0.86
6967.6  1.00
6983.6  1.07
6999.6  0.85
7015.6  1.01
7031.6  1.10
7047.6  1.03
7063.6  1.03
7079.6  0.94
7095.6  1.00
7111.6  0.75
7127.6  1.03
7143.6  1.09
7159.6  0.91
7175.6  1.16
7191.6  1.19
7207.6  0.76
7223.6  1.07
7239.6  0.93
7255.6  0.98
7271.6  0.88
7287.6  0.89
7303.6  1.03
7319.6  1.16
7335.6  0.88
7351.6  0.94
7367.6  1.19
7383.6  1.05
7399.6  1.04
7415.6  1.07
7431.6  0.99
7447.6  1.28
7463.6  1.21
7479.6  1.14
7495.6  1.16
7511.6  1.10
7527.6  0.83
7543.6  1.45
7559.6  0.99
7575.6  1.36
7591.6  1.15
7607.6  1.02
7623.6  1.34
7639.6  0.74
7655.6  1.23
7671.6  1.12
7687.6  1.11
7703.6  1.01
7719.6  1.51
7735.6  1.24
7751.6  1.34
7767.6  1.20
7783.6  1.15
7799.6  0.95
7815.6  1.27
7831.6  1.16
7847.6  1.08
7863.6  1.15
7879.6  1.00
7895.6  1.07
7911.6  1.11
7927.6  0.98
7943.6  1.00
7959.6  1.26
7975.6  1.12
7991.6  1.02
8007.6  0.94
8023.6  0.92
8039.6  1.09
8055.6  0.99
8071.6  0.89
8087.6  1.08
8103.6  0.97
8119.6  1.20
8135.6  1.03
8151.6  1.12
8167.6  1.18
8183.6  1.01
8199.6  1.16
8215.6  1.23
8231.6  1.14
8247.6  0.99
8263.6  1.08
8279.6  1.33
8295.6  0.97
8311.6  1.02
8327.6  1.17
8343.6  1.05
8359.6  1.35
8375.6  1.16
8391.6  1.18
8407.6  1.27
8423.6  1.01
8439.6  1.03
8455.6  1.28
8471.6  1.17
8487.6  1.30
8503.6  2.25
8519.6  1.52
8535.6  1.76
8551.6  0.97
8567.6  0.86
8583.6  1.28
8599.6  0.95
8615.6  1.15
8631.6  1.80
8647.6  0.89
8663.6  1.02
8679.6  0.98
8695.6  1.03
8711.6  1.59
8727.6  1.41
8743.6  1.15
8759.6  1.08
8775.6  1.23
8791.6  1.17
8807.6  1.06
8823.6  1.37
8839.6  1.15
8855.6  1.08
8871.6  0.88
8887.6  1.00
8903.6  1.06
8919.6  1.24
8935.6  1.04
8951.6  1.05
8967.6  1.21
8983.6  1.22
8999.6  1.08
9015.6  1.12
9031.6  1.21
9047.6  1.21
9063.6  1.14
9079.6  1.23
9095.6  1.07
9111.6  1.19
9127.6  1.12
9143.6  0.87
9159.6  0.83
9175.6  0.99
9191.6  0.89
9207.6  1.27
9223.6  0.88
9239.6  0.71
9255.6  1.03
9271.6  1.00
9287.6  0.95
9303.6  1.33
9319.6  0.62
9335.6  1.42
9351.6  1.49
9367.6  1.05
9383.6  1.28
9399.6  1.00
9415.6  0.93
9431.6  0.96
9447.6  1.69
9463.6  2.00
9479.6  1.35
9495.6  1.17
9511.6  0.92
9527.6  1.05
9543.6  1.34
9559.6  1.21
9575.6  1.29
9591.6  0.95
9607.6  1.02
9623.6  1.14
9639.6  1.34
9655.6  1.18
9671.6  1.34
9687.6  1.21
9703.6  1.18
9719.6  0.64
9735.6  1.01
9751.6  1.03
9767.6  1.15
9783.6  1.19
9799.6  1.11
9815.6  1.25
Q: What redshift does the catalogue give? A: 0.30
